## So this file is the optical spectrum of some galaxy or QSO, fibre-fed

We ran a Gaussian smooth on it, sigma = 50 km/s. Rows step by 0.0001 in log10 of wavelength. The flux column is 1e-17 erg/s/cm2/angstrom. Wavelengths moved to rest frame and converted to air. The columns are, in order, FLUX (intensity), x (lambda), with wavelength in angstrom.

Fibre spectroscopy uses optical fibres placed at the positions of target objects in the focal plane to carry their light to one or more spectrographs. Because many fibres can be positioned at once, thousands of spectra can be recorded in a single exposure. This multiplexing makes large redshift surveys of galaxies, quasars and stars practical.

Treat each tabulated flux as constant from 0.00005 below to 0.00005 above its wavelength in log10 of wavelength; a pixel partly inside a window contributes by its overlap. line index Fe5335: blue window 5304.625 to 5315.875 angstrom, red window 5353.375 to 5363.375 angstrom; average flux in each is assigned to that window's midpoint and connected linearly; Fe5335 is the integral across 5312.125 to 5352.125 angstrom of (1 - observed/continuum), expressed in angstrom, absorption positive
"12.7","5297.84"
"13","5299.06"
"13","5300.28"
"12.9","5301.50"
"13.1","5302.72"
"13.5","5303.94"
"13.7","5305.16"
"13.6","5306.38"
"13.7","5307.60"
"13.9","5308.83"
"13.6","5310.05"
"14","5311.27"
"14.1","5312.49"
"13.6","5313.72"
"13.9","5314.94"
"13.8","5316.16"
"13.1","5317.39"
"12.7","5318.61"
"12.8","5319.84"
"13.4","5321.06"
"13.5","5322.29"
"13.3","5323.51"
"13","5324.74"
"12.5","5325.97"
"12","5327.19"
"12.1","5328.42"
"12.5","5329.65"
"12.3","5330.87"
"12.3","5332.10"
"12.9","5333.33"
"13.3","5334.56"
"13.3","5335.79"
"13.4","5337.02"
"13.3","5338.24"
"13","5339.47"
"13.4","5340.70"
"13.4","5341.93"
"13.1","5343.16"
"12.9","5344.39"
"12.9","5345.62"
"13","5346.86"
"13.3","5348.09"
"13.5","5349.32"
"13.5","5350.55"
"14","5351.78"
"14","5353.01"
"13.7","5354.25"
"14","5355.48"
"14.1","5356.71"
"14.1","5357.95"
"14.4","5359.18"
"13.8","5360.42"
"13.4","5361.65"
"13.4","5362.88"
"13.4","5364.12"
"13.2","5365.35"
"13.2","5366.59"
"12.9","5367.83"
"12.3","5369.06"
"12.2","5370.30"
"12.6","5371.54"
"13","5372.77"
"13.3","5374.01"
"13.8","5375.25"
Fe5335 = 2.1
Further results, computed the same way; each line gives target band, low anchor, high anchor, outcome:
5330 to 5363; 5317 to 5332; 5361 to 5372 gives -1.4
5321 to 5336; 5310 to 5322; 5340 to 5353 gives 0.7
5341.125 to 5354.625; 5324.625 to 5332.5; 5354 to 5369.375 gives -0.3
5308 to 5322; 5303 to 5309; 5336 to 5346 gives 0.0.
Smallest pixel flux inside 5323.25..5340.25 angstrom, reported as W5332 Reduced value 12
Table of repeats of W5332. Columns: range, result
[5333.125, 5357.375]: 12.9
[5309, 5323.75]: 12.7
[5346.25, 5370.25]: 12.3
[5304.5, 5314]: 13.6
